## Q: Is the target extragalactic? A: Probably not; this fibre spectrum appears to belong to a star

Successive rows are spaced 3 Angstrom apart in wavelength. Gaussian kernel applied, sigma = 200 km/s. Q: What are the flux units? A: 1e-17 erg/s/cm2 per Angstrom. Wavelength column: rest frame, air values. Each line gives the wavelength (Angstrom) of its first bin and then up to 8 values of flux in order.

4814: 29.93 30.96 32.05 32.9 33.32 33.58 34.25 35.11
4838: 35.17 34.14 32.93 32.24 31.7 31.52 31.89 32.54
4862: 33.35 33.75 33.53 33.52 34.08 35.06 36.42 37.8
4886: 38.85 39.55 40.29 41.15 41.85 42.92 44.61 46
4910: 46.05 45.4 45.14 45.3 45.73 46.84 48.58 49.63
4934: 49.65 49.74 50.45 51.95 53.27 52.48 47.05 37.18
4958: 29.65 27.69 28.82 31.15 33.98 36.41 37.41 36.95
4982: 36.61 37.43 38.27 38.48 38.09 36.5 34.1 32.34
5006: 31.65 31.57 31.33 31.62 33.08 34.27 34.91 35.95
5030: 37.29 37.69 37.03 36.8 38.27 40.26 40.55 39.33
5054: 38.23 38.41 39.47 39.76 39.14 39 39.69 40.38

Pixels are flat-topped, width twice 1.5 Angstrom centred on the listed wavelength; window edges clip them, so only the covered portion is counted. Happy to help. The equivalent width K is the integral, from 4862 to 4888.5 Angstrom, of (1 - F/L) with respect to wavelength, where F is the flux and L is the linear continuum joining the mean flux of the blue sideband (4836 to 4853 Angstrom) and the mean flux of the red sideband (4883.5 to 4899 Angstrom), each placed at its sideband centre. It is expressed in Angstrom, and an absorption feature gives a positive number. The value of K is 1.6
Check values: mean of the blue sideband 33.1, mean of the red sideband 40.1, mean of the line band 35.4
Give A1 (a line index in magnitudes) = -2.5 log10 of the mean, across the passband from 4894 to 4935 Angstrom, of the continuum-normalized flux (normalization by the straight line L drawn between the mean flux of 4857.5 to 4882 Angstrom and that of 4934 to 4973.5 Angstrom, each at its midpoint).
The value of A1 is -0.20 mag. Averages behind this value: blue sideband 34.1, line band 45.6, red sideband 41.2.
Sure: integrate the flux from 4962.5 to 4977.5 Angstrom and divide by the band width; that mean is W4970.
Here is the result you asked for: 33.6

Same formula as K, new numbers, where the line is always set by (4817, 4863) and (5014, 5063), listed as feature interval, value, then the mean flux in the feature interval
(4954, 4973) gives 2.12 Angstrom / 31.7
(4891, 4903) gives -2.63 Angstrom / 41.7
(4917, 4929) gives -4.03 Angstrom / 46.5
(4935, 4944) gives -3.96 Angstrom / 50.6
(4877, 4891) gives -1.62 Angstrom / 37.9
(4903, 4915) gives -3.84 Angstrom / 45.5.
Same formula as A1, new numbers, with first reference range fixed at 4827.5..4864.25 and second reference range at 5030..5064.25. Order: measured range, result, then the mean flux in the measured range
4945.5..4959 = -0.21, 43.8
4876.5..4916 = -0.20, 41.5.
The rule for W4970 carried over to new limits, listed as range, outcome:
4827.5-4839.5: 34.5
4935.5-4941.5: 50.1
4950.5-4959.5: 38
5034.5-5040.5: 36.9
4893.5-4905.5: 42.6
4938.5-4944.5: 51.2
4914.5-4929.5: 46.3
